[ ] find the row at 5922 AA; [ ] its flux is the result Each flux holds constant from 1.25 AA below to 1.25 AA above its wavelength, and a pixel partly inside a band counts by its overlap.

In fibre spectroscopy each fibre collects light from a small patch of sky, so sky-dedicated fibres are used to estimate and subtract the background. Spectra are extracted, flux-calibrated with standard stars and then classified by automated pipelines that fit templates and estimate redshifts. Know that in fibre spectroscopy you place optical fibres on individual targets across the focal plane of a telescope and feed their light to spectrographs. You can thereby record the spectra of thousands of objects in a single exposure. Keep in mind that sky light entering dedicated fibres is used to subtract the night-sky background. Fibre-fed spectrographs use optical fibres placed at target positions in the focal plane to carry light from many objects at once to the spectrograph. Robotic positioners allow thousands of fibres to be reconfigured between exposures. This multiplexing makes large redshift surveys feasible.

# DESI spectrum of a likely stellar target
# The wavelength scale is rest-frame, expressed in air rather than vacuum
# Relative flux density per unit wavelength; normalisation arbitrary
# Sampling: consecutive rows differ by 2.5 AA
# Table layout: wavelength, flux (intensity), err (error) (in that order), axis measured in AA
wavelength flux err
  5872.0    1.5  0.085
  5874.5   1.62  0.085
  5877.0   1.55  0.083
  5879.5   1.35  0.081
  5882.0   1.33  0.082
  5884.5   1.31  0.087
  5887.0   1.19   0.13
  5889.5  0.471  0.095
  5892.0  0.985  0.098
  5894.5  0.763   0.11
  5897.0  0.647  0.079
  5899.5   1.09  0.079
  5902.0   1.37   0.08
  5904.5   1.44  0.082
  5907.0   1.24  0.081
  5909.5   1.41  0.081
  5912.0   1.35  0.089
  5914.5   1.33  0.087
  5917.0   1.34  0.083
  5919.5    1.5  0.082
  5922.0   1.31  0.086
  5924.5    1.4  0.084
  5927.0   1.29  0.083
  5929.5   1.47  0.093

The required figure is 1.31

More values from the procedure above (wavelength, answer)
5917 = 1.34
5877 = 1.55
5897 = 0.647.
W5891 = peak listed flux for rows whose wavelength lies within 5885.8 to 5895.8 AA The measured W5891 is 1.19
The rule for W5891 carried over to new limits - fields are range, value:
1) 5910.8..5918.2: 1.35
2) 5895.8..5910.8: 1.44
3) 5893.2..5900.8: 1.09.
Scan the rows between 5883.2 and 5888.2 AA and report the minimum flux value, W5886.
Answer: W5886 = 1.19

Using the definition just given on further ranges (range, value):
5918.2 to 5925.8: 1.31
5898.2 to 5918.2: 1.09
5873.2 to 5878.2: 1.55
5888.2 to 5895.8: 0.471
